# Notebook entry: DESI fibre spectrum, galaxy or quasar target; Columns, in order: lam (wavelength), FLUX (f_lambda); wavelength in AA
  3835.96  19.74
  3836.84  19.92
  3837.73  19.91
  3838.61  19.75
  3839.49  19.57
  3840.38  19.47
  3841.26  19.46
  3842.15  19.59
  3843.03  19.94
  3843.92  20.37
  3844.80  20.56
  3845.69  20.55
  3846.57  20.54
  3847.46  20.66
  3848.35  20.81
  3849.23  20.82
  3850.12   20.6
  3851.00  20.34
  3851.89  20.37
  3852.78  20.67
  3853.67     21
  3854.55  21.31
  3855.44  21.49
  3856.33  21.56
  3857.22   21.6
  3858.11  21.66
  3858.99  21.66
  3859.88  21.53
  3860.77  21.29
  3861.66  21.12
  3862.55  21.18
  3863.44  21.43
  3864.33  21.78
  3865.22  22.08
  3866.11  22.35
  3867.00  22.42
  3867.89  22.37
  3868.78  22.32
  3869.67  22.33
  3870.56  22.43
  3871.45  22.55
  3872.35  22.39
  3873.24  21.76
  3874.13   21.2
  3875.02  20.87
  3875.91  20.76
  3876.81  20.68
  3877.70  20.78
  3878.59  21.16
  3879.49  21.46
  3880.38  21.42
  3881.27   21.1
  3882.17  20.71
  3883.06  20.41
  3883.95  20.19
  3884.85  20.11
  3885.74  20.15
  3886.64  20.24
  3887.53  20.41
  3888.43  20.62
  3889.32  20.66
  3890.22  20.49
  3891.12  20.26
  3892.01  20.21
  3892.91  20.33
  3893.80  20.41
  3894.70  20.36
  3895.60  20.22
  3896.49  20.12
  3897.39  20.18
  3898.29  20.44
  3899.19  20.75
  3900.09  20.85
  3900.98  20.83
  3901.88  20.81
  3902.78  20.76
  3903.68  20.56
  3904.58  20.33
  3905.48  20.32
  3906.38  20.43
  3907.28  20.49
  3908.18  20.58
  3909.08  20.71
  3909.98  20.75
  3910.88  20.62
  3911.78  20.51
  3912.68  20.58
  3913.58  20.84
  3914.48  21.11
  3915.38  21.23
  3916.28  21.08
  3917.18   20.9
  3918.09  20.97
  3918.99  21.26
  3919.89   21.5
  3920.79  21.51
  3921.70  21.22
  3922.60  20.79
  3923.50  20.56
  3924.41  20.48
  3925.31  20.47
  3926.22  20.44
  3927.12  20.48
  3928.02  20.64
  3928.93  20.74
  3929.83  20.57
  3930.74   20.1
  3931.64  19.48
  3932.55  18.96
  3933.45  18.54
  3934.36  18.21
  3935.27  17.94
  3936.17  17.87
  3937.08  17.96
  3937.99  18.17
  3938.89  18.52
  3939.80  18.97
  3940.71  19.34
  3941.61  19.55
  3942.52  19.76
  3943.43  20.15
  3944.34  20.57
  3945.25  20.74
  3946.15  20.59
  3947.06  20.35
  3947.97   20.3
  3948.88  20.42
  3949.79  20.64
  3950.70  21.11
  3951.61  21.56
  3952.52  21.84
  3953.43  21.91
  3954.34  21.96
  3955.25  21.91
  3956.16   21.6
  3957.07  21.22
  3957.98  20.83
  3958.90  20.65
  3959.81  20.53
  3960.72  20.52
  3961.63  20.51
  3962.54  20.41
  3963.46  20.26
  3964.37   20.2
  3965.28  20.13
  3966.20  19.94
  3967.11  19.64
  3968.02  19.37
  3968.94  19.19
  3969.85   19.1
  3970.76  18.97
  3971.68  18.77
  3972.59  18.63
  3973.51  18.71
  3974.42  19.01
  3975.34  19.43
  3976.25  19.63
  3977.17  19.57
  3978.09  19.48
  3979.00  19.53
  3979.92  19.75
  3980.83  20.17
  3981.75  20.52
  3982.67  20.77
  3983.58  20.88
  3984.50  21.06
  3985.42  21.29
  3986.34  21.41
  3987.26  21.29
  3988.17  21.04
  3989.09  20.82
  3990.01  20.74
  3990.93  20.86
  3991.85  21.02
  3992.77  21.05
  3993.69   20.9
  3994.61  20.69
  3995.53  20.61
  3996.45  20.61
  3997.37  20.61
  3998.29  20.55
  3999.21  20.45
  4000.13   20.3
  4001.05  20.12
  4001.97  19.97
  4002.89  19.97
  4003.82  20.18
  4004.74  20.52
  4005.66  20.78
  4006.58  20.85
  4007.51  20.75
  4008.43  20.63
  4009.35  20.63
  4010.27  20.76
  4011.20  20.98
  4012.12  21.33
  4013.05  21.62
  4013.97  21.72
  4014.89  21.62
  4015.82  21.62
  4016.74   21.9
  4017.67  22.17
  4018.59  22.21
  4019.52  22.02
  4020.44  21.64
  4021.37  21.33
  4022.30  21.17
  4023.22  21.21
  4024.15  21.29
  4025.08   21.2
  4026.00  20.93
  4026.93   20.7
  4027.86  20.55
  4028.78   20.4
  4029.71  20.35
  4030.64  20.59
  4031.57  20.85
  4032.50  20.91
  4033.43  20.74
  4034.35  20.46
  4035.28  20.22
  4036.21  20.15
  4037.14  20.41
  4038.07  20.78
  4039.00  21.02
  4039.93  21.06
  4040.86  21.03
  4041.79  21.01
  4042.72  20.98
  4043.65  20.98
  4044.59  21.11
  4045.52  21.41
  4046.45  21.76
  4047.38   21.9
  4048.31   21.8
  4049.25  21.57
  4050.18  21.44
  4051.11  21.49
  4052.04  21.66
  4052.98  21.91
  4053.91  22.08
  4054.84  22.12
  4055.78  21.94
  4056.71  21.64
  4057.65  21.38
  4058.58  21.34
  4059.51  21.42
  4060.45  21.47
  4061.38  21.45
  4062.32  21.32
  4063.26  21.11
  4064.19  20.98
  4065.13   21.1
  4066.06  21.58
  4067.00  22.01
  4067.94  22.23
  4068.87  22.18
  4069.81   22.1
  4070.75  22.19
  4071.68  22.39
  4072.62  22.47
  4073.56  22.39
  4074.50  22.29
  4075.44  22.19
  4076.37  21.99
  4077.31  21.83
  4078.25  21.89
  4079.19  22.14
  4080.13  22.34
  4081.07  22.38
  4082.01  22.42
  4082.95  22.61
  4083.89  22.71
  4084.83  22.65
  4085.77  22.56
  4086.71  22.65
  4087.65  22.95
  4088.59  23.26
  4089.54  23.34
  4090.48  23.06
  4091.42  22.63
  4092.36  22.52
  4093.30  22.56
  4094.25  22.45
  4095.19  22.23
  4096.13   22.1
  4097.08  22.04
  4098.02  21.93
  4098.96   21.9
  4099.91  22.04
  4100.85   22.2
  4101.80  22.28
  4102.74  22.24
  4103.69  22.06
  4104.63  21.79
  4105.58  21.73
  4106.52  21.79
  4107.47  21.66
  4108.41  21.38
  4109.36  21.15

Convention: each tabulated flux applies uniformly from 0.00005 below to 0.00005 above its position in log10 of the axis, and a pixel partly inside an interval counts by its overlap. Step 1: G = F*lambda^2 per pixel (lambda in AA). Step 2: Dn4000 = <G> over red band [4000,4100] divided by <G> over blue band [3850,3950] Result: 1.1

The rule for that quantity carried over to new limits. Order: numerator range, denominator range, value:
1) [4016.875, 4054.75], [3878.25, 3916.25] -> 1.10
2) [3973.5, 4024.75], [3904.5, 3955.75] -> 1.06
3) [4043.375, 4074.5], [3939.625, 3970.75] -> 1.12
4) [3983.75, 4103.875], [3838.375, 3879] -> 1.12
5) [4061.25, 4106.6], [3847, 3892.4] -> 1.17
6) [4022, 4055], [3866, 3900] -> 1.09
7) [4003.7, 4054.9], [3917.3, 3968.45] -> 1.09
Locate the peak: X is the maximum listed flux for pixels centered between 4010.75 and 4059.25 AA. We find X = 22.21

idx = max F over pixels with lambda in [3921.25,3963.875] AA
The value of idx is 21.96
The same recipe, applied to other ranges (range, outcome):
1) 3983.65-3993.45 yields 21.41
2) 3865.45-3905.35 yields 22.55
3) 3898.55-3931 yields 21.51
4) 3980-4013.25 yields 21.62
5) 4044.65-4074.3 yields 22.47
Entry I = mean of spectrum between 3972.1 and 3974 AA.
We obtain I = 18.7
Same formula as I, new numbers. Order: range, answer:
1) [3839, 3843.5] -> 19.6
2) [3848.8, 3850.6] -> 20.7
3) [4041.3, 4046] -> 21.1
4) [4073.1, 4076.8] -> 22.2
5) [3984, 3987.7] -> 21.2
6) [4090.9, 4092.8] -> 22.6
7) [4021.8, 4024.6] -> 21.2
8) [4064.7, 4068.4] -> 21.7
